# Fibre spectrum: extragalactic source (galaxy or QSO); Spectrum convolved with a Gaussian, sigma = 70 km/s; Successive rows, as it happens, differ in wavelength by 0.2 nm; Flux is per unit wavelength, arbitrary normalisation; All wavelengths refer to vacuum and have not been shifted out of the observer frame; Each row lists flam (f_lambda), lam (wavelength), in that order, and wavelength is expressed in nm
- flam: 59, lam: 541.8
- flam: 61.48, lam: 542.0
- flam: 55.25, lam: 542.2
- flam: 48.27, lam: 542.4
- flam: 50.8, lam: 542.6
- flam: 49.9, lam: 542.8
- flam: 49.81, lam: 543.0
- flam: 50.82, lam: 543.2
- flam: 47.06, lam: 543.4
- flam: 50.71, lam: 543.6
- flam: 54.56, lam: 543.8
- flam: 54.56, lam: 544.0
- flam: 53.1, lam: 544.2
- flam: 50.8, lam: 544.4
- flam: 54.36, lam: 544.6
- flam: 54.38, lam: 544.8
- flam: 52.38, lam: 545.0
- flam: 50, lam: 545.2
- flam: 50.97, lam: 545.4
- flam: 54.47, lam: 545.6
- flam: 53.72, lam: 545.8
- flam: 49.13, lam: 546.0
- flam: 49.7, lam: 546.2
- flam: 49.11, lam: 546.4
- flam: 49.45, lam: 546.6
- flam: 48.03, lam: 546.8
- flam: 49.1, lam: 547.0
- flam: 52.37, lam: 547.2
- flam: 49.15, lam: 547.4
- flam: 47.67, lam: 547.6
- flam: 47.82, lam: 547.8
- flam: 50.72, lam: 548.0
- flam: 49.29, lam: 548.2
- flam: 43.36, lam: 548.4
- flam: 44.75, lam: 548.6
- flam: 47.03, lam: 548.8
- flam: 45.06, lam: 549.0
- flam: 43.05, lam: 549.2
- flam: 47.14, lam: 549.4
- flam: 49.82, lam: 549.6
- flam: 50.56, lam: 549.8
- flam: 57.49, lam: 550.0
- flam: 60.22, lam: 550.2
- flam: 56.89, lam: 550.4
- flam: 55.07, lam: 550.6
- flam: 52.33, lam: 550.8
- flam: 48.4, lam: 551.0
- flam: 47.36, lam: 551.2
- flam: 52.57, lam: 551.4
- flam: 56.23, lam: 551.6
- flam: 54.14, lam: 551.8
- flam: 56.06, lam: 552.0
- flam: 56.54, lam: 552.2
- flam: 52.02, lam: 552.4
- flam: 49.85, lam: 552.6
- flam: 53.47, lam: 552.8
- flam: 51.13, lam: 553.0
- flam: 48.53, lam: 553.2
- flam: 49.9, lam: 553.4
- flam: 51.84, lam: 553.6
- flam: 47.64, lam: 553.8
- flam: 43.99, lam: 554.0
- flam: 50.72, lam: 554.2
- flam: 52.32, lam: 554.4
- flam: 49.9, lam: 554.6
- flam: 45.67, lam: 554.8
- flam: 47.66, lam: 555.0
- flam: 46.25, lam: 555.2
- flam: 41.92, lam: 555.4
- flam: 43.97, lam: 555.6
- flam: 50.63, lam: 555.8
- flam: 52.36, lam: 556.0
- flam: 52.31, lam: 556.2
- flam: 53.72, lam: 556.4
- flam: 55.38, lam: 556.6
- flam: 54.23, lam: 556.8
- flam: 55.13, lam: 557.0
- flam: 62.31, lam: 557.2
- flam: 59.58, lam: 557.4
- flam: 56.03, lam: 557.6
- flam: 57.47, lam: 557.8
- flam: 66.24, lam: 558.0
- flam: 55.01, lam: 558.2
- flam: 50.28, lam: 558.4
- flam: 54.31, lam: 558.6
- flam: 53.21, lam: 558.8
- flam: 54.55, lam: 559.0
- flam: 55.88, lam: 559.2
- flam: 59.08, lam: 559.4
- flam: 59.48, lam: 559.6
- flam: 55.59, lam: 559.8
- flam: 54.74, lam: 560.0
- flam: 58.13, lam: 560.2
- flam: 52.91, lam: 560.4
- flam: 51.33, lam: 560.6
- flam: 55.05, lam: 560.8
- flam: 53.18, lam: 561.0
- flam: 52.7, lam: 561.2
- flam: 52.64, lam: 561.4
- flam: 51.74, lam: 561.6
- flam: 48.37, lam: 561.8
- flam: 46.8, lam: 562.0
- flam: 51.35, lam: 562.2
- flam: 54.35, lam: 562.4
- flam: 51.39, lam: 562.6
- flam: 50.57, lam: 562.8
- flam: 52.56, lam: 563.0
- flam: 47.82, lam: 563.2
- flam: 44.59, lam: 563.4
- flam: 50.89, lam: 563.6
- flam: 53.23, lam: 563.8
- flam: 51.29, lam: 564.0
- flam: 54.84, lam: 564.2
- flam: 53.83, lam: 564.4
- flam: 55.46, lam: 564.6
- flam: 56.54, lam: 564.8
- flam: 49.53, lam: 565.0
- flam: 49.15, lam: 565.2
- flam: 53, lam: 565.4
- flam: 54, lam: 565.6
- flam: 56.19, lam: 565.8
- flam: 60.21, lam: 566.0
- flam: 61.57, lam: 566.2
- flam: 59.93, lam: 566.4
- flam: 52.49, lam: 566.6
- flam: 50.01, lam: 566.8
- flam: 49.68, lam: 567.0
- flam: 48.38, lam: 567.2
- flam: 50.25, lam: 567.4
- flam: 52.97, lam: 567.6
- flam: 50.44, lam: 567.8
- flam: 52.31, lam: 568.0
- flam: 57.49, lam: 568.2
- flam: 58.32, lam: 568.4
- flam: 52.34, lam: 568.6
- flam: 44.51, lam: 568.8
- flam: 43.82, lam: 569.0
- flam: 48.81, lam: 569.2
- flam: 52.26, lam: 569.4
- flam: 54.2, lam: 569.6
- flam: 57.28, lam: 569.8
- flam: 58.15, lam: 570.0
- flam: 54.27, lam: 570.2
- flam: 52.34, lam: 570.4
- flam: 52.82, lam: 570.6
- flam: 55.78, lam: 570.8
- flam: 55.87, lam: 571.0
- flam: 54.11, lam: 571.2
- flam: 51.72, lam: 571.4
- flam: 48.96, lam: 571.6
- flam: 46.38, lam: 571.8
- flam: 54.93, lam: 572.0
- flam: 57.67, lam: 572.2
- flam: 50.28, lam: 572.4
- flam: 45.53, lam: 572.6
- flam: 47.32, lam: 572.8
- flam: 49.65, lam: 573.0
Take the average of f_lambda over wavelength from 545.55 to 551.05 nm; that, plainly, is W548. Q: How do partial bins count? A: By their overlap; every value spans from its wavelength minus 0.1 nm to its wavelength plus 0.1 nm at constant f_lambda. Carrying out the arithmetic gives 50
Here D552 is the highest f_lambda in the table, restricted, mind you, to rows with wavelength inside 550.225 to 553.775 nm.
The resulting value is 56.89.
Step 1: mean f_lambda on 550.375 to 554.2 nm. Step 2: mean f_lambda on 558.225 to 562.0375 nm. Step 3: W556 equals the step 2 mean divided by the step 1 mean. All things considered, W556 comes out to 1.0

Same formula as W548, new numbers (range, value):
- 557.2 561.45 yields 55.8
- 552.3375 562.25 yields 52.6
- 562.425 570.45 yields 52.7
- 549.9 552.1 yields 54.3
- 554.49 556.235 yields 47.7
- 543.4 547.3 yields 51.5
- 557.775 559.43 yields 56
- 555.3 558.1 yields 54.4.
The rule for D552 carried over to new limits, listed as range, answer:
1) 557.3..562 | 66.24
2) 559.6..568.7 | 61.57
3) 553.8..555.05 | 52.32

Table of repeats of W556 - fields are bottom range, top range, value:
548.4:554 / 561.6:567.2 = 1.03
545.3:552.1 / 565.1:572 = 1.05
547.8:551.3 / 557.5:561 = 1.12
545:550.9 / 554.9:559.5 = 1.07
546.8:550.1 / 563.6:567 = 1.12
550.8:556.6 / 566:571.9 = 1.05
